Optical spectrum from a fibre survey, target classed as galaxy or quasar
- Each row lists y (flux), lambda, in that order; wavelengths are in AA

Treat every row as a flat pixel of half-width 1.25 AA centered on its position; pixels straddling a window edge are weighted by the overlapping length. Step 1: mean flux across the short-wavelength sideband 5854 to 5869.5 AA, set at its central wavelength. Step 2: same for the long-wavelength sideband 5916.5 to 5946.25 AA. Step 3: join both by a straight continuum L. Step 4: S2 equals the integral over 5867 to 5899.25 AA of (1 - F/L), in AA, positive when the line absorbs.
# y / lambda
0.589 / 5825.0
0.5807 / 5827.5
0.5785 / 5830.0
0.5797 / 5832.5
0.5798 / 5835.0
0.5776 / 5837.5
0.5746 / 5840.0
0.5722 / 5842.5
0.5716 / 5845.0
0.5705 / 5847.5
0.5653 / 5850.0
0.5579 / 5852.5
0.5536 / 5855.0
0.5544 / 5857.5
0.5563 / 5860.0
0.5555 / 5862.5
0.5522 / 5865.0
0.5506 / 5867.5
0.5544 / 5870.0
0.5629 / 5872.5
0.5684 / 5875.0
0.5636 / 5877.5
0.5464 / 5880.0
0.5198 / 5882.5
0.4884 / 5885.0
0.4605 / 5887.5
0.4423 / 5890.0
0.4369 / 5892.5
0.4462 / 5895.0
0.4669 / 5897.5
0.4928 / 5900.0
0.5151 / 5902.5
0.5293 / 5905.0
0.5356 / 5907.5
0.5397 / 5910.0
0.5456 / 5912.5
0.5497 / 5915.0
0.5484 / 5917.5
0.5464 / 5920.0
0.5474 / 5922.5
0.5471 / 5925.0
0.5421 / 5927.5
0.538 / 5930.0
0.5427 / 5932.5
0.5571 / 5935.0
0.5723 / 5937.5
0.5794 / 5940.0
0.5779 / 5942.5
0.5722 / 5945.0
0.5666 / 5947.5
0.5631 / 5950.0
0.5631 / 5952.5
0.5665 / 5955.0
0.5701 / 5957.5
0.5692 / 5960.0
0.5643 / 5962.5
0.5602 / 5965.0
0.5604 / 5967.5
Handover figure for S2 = 2.8 AA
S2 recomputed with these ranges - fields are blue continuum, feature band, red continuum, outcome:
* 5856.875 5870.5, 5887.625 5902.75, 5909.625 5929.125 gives 2.4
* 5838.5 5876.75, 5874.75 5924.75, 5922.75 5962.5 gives 4.2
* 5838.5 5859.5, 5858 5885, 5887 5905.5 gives -1.5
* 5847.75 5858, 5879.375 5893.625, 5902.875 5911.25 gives 1.7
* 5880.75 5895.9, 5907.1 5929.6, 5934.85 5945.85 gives -0.7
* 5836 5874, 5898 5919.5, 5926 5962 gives 1.2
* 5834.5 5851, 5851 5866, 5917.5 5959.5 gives 0.4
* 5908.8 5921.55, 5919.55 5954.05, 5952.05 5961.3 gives -0.1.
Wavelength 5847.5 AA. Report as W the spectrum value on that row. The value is 0.5705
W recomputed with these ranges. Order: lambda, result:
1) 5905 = 0.5293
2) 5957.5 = 0.5701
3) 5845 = 0.5716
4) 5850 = 0.5653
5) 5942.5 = 0.5779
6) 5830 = 0.5785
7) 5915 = 0.5497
